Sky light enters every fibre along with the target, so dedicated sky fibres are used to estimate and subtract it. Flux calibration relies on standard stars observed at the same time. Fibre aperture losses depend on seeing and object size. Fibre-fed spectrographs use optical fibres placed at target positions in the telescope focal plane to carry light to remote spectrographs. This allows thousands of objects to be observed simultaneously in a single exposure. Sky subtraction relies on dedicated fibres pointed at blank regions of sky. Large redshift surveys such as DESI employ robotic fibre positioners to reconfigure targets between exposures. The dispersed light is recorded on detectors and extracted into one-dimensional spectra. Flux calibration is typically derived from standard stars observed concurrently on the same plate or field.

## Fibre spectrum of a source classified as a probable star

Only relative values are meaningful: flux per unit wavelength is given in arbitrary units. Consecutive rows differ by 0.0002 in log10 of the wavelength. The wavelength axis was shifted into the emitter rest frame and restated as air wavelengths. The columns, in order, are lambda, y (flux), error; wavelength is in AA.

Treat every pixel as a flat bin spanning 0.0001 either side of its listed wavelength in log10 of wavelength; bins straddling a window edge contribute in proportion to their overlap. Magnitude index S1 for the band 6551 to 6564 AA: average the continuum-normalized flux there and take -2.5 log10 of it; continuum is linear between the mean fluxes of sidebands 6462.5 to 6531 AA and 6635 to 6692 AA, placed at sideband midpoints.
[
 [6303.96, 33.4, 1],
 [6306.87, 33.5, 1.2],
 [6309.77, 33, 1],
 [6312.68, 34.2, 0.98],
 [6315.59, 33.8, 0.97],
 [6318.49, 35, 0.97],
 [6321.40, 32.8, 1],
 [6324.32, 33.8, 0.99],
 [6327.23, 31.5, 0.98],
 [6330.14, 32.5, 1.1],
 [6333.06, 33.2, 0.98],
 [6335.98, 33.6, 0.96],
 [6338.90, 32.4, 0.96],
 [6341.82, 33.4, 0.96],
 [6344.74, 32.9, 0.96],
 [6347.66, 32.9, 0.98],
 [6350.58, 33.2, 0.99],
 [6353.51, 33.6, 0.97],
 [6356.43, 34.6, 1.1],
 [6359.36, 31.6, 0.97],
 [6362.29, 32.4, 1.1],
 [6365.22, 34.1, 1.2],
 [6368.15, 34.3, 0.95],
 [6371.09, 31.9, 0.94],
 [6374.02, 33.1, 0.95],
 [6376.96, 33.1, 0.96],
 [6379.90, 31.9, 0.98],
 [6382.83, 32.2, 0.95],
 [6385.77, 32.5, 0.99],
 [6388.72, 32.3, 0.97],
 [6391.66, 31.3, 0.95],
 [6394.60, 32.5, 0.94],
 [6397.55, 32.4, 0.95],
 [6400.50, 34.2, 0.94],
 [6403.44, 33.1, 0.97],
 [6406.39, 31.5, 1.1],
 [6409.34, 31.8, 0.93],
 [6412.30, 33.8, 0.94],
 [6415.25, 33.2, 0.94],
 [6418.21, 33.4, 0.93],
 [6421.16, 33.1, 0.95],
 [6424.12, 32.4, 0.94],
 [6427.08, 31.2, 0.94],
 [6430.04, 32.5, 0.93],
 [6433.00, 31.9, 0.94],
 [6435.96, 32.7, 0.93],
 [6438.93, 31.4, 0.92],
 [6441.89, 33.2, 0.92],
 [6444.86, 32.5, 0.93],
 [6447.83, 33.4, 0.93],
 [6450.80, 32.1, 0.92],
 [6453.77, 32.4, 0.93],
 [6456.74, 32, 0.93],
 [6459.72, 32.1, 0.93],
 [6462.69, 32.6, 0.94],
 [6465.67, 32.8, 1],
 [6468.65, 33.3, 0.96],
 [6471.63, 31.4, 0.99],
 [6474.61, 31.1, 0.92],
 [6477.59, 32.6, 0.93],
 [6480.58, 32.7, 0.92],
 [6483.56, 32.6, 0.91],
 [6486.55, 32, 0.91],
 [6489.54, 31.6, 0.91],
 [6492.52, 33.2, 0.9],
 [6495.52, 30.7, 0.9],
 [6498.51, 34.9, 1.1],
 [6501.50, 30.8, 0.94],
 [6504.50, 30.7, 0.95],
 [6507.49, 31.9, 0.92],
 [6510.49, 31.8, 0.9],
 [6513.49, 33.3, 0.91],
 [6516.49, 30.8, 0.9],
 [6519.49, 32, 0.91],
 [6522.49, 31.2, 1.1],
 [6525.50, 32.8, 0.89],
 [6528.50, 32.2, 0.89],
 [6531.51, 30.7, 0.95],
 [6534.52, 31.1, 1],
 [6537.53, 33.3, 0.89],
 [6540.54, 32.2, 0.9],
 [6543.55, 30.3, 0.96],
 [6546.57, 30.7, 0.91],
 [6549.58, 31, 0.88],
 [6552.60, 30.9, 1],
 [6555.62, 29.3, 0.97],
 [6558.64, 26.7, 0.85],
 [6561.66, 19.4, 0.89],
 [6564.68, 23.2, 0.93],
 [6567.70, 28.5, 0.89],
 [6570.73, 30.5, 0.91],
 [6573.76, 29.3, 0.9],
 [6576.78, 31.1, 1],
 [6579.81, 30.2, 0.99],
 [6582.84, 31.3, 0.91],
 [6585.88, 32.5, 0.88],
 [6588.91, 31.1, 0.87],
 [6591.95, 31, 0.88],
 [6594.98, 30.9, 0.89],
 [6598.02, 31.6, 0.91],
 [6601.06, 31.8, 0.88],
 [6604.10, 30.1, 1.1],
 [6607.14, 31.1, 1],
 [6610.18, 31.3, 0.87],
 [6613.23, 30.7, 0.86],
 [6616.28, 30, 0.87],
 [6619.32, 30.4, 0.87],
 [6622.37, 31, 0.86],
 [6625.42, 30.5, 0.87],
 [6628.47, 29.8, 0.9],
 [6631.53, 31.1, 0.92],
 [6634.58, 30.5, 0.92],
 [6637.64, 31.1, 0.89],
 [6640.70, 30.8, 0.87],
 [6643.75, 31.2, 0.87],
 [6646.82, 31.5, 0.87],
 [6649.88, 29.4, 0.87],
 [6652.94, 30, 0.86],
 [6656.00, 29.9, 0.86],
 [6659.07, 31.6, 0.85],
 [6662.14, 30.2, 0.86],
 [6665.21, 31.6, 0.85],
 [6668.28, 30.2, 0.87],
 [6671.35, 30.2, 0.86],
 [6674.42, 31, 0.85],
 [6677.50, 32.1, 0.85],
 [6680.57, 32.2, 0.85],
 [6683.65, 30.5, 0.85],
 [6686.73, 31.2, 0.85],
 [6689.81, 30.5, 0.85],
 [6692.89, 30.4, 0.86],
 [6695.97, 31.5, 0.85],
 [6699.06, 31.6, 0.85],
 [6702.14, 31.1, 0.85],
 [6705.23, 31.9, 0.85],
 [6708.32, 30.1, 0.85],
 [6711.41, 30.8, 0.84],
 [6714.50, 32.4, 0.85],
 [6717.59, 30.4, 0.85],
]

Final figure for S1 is 0.197 mag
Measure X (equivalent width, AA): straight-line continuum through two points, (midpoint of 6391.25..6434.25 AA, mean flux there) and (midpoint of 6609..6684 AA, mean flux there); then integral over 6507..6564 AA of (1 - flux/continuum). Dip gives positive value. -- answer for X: 2.1 AA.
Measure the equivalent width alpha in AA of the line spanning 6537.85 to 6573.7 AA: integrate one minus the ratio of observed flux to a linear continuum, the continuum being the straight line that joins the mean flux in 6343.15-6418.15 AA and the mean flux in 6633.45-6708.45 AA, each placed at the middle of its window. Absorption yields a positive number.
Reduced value 3.45 AA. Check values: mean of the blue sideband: 32.8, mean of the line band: 28.6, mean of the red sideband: 30.9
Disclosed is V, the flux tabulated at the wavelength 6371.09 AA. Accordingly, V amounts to 31.9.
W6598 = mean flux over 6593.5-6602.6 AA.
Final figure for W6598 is 31.4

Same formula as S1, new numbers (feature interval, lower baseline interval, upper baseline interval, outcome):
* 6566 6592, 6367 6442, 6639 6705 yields 0.03 mag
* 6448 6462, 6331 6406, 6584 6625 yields 0.00 mag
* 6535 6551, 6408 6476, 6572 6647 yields 0.00 mag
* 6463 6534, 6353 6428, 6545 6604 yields -0.04 mag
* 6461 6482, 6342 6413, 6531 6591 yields -0.04 mag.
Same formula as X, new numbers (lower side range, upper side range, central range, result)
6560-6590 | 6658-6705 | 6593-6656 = -2.0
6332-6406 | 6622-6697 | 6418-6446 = 0.0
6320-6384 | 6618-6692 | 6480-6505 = -0.2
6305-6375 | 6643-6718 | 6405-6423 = 0.0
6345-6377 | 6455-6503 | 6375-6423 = 0.3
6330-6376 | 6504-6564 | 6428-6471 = -1.0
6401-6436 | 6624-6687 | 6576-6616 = 0.2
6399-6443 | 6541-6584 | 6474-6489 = -0.6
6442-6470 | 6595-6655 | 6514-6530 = 0.0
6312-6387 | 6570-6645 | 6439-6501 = -0.7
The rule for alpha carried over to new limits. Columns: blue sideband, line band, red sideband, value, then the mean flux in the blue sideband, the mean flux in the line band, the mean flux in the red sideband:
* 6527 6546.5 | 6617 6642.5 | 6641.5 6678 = 0.2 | 31.6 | 30.6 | 30.7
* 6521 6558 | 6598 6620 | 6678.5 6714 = 0.2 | 31.2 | 30.8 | 31.1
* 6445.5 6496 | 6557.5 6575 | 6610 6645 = 2.8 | 32.3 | 26.2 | 30.7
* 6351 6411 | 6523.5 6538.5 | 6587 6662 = -0.2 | 32.7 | 31.9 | 30.8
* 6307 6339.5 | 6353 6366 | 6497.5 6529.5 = -0.1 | 33.3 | 33.2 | 32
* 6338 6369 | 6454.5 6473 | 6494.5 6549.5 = -0.1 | 33.2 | 32.4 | 31.7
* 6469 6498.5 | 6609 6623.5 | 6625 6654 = 0.1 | 32.2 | 30.7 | 30.6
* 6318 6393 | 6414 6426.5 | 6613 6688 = -0.2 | 32.9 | 32.9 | 30.7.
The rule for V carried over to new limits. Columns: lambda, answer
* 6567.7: 28.5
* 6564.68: 23.2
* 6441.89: 33.2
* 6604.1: 30.1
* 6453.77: 32.4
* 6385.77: 32.5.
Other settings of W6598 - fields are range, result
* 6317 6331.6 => 33.1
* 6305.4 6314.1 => 33.5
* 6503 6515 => 31.9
